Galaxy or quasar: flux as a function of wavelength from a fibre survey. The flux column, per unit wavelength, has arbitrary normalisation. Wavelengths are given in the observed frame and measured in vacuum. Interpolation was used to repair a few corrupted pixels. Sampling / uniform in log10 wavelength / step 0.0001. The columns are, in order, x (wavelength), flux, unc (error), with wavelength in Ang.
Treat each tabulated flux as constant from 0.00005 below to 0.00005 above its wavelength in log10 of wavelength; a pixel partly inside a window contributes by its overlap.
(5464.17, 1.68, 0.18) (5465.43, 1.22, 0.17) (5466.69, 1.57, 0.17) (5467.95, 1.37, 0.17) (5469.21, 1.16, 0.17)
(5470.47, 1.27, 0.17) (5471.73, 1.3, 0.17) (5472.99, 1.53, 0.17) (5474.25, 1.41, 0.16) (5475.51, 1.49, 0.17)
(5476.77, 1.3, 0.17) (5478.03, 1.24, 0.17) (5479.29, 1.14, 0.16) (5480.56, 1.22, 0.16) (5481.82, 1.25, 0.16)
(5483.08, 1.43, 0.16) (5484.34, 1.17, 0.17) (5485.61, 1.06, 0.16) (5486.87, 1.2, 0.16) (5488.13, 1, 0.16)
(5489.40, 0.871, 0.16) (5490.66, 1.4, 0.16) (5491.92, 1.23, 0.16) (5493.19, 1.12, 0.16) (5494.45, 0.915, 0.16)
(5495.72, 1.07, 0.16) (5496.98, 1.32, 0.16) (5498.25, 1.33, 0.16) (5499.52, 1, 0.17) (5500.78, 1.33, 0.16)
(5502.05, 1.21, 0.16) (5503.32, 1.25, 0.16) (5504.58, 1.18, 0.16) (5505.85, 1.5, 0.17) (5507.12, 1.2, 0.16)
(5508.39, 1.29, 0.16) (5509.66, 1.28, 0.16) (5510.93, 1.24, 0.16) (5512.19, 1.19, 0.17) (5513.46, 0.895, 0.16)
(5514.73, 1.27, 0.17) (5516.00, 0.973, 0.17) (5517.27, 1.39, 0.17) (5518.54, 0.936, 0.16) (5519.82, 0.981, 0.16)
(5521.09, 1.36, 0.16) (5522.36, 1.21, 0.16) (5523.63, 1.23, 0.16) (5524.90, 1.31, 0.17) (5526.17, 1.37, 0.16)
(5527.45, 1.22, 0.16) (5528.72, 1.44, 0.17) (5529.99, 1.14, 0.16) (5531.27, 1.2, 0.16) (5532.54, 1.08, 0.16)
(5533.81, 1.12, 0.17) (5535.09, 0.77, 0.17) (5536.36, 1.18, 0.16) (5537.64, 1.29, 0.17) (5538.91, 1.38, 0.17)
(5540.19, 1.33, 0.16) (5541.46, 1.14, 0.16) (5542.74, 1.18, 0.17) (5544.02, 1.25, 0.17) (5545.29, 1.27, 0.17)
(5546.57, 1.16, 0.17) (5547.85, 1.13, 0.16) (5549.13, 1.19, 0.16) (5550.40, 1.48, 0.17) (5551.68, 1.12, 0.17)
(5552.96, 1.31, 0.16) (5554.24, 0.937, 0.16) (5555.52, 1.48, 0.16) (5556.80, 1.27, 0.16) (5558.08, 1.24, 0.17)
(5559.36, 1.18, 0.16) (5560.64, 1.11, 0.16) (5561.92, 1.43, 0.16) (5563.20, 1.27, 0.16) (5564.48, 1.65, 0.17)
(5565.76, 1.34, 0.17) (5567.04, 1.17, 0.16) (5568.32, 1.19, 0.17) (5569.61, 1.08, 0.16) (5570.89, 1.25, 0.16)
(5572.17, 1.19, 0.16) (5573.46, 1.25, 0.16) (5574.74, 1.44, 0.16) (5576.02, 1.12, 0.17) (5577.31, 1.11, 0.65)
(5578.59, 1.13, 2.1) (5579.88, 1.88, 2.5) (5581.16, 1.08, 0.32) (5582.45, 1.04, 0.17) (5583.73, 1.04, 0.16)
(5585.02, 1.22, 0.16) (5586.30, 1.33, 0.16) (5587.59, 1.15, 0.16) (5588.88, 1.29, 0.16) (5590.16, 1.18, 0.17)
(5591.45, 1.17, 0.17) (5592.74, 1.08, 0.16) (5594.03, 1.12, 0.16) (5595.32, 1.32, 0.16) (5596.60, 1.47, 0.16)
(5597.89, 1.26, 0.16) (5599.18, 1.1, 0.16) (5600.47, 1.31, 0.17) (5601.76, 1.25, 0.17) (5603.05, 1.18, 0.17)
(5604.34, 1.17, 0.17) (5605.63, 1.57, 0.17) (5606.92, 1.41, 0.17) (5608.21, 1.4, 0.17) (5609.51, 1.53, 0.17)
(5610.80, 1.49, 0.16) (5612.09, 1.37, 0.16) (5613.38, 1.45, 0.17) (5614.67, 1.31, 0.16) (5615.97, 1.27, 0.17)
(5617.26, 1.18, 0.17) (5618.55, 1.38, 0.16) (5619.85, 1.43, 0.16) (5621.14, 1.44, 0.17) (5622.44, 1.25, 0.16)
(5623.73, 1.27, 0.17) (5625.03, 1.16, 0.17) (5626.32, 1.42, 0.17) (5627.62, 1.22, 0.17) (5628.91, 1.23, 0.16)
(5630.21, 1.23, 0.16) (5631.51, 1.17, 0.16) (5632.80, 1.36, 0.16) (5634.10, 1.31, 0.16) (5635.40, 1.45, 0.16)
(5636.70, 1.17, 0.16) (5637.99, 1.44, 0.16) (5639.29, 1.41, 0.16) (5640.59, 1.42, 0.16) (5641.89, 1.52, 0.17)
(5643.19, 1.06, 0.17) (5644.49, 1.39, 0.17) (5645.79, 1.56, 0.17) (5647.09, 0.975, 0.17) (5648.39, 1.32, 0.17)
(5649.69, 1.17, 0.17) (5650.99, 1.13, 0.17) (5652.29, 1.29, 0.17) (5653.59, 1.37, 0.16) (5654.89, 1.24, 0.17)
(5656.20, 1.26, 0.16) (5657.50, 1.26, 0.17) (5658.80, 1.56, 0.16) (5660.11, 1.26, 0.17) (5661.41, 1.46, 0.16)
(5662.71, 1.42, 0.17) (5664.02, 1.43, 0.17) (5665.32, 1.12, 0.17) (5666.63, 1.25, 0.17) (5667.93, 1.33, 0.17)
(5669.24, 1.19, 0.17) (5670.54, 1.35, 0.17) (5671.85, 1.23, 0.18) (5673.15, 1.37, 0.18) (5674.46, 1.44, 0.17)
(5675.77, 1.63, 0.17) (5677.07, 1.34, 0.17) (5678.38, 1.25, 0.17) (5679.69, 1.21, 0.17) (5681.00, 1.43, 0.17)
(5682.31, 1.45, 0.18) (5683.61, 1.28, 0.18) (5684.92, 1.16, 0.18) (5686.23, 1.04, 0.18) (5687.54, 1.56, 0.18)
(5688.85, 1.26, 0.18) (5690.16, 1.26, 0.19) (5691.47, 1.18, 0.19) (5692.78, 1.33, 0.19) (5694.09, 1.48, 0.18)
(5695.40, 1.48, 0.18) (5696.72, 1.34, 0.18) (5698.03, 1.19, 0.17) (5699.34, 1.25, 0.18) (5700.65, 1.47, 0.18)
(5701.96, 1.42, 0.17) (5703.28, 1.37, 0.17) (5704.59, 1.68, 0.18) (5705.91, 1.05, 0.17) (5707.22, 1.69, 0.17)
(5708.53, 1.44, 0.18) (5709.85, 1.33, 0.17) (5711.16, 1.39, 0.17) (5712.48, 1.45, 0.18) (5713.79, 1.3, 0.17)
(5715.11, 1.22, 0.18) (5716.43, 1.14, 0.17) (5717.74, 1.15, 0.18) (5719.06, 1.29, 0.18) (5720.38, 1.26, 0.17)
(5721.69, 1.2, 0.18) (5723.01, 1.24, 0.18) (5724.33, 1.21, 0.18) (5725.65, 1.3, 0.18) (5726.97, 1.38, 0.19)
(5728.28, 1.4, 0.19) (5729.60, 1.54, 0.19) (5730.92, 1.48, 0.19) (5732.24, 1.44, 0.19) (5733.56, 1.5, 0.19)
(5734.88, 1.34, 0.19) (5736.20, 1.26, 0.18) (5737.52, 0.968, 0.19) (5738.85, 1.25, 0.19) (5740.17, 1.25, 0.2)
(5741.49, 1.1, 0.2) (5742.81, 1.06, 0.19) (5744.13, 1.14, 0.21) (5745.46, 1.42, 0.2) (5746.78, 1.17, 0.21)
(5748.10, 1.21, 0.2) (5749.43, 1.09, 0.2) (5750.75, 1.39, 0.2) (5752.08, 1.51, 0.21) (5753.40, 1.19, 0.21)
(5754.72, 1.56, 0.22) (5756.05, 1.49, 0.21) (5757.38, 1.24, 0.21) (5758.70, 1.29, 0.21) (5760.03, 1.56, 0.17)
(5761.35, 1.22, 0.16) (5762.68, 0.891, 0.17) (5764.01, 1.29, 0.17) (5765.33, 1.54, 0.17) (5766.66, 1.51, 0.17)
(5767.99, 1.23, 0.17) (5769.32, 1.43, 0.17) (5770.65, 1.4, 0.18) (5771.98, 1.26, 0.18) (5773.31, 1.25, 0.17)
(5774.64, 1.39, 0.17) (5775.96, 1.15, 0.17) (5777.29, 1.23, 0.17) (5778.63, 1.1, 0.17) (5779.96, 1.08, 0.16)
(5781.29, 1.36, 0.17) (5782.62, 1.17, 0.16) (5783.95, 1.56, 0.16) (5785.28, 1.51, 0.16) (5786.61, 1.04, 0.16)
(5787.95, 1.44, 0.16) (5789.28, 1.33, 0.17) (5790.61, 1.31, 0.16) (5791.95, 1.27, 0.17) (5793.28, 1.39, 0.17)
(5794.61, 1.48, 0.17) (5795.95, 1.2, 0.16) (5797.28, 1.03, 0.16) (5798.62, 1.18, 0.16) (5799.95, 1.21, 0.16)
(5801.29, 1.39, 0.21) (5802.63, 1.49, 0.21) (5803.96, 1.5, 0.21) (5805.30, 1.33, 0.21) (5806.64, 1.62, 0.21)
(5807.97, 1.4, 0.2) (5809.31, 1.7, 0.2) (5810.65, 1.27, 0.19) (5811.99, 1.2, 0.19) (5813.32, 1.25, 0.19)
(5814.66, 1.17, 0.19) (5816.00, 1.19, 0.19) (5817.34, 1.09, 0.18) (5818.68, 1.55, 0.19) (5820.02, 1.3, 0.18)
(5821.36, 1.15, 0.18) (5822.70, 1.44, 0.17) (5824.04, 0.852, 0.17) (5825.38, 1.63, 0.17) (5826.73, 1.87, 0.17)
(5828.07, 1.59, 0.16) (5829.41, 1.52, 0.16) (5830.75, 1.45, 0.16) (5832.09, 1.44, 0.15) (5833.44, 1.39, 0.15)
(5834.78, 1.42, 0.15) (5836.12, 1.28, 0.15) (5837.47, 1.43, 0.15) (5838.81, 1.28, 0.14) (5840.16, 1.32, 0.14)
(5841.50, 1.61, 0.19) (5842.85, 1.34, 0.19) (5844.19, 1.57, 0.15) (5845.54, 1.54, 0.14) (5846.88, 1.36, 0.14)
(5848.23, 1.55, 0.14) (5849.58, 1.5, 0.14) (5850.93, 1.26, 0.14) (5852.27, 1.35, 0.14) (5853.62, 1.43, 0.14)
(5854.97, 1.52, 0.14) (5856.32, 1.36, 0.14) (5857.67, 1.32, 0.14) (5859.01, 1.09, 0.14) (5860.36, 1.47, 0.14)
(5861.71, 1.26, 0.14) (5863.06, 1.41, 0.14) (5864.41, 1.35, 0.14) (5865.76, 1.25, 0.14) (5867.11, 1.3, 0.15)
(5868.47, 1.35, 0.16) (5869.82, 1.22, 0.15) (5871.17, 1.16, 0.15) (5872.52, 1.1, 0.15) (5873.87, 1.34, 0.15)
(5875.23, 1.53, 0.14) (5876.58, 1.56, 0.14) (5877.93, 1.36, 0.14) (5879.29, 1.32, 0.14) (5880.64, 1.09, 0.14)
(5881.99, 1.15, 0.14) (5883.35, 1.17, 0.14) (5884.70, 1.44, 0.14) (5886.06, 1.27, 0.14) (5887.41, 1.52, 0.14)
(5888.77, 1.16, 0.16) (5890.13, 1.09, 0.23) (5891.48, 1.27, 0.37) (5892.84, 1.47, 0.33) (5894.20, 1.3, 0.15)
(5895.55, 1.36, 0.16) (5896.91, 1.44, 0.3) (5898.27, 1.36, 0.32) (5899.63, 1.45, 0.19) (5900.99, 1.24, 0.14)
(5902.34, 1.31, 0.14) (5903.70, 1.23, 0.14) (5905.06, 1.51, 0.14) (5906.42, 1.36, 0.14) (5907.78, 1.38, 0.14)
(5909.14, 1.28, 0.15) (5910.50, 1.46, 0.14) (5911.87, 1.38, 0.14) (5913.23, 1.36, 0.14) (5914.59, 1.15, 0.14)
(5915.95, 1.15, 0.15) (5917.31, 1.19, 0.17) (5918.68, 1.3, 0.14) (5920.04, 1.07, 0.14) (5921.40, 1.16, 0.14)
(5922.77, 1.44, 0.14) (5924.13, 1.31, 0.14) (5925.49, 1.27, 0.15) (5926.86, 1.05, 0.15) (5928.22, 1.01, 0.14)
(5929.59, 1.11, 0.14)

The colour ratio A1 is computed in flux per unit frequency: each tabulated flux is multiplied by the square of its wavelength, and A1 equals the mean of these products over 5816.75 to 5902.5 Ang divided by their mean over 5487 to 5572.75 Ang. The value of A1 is 1.26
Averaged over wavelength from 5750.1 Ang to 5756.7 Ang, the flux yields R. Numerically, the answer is 1.43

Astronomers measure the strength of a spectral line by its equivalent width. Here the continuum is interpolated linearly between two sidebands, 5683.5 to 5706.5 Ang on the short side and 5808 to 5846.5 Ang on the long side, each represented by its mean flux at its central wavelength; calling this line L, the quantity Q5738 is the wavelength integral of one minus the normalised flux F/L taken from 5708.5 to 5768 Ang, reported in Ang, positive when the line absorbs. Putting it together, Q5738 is 2.0 Ang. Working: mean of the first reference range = 1.32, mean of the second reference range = 1.39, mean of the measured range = 1.3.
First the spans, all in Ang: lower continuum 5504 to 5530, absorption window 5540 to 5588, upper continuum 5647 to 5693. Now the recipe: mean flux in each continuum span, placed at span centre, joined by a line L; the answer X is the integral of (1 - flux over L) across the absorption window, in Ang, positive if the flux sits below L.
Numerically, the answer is 0.3 Ang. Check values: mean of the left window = 1.22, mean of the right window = 1.3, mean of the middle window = 1.24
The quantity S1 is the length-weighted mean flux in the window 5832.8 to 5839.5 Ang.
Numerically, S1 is 1.36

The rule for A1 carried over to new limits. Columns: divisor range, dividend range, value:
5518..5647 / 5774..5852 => 1.16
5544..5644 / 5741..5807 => 1.09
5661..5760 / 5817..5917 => 1.08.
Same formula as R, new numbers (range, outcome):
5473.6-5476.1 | 1.45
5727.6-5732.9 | 1.47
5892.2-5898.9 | 1.39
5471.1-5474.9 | 1.41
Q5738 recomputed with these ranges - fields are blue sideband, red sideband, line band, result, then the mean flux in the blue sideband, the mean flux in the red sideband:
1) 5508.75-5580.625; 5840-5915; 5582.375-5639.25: -1.8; 1.23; 1.35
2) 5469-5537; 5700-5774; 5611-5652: -1.3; 1.21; 1.32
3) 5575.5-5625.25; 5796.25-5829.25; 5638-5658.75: -0.1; 1.28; 1.35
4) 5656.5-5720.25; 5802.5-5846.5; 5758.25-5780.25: 1.4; 1.34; 1.4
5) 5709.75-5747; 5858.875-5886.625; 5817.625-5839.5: -1.9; 1.28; 1.3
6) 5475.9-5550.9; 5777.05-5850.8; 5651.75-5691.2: -1.1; 1.2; 1.36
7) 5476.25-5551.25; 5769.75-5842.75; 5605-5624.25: -2.1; 1.2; 1.34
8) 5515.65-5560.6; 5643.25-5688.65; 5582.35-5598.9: 0.6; 1.21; 1.31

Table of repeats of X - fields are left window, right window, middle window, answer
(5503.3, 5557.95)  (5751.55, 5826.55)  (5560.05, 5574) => -0.5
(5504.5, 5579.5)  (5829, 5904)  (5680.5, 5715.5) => -1.9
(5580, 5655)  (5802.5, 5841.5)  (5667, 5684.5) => -0.3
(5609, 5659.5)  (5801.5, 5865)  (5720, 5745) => 1.4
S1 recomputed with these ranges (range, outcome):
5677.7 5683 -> 1.33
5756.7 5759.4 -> 1.27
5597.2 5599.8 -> 1.18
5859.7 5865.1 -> 1.37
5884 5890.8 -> 1.3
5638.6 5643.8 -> 1.35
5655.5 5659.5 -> 1.35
